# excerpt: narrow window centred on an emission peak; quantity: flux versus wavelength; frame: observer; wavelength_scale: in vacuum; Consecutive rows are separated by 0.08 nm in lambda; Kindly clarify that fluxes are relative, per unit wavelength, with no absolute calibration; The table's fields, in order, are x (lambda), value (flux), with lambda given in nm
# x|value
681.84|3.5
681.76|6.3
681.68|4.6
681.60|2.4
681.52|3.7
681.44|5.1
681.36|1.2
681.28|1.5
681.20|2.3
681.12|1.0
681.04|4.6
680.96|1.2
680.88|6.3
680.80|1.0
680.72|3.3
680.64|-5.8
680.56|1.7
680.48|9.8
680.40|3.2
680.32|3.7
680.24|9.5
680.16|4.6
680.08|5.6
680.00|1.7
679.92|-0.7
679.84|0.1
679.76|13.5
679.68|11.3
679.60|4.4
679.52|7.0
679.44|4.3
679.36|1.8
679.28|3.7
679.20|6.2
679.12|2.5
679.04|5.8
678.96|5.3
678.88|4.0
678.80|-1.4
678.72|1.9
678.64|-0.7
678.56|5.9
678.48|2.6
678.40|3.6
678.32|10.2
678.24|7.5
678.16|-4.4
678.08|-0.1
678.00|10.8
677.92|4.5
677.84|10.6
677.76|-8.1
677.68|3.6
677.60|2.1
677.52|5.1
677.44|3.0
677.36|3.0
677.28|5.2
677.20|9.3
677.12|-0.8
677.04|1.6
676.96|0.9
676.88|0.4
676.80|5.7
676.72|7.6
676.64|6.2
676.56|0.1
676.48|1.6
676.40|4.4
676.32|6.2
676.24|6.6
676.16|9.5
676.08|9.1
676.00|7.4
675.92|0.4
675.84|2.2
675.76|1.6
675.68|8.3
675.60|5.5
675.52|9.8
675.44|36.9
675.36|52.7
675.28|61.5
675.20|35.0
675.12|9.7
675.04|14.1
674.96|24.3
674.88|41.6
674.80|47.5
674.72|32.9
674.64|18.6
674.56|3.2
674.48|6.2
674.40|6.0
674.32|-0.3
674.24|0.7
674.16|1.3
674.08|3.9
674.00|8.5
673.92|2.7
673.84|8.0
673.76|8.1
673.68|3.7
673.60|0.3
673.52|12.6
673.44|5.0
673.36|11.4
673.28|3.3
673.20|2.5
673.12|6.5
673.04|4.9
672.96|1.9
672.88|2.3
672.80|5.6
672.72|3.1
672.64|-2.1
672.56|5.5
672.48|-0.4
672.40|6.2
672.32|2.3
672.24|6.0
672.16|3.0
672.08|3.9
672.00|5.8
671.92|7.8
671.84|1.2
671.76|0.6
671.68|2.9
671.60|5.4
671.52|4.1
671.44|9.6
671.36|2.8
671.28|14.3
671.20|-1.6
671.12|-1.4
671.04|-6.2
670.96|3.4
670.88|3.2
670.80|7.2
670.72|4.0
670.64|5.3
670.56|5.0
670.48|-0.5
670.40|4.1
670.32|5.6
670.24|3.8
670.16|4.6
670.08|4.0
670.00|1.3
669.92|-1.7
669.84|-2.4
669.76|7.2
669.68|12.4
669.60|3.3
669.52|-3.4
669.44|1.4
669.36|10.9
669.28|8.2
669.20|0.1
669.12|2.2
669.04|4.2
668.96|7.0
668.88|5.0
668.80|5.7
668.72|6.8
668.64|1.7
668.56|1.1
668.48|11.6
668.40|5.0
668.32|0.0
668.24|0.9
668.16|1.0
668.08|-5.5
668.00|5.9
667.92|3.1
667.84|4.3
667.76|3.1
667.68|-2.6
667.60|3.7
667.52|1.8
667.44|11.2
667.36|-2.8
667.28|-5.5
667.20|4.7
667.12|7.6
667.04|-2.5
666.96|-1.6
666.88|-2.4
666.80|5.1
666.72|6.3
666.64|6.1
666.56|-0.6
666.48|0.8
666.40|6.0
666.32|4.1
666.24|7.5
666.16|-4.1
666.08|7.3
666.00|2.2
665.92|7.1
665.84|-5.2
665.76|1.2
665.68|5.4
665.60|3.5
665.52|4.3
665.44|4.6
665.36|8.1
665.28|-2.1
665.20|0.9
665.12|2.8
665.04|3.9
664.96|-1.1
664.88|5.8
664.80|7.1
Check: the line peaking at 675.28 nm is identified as [O II]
